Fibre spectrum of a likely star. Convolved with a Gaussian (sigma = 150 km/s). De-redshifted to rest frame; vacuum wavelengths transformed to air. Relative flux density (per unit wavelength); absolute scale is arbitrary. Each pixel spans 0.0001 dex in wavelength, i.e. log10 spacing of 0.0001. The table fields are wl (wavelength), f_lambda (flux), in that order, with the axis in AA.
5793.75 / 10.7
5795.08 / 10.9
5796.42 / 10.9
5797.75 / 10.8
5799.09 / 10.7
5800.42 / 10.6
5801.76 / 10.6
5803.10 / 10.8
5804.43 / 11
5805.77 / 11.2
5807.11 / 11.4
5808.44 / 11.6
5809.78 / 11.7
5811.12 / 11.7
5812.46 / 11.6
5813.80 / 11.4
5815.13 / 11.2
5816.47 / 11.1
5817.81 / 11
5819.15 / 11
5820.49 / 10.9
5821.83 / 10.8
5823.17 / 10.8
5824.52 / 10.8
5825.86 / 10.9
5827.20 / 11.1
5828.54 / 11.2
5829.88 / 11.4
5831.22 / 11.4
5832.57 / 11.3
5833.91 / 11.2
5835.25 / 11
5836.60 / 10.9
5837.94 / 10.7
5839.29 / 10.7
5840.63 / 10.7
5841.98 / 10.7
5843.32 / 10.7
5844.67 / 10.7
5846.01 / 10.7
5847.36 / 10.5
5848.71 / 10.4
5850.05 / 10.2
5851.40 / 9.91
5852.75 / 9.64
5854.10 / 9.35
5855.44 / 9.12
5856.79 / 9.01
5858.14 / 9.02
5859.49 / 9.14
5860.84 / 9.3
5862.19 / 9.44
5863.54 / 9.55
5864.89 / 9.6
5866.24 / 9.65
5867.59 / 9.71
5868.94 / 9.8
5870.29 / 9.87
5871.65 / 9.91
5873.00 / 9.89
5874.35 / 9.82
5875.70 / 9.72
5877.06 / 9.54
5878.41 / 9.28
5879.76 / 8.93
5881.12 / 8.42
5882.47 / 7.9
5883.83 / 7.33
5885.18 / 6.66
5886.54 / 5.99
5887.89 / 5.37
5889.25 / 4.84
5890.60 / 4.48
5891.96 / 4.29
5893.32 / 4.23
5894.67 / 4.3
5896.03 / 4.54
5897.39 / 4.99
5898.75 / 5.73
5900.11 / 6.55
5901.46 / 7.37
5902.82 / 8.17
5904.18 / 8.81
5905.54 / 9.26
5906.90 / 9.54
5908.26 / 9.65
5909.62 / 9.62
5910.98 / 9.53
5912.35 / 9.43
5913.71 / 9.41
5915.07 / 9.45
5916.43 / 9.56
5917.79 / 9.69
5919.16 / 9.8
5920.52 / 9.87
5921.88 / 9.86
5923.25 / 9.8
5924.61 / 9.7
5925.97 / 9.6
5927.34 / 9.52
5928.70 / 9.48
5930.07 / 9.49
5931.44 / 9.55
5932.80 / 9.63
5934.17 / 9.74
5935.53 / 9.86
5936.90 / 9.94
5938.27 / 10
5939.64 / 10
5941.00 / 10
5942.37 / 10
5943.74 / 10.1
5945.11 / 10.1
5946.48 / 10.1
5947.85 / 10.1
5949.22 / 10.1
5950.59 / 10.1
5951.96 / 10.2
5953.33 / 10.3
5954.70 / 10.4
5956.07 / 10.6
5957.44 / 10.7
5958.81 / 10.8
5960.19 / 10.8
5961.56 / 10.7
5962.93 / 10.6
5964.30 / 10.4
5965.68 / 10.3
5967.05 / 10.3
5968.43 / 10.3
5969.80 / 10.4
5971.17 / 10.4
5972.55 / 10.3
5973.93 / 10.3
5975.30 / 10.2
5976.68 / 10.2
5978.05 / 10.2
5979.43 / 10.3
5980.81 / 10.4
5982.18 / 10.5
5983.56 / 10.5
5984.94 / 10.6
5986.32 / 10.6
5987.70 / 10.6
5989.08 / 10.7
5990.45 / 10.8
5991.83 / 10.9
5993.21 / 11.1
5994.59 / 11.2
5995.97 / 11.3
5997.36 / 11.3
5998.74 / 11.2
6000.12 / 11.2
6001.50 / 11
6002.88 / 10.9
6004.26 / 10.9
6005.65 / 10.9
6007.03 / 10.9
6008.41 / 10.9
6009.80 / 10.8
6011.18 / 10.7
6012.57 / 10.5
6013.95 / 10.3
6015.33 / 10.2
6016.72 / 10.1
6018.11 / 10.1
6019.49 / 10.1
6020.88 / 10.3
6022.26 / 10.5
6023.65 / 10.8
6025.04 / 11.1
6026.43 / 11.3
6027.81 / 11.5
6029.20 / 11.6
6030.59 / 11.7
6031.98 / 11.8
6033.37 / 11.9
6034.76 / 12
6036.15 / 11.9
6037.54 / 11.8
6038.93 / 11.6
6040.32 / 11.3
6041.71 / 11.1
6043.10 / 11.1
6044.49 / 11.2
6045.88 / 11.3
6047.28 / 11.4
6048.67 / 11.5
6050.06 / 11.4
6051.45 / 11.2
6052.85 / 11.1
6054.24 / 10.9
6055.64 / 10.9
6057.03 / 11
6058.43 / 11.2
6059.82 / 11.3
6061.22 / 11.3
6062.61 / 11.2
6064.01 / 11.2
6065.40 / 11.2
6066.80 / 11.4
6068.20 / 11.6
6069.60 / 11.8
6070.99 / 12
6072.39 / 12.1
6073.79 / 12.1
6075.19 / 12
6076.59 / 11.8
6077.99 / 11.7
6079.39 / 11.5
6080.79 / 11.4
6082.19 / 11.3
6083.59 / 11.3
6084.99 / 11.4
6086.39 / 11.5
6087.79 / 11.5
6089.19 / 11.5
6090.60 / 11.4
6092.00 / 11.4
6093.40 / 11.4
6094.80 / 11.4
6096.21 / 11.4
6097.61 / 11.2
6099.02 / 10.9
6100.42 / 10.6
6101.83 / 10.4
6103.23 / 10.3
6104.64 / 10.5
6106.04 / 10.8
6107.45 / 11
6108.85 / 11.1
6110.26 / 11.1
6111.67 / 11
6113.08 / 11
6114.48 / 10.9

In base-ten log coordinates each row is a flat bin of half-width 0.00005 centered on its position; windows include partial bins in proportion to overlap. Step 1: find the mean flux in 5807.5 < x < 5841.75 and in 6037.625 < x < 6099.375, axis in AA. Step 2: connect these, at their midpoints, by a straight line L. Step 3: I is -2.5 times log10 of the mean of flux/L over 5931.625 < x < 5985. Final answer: 0.103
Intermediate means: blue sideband 11.1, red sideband 11.4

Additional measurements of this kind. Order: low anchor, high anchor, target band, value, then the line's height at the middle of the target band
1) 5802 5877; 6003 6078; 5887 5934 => 0.31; 10.7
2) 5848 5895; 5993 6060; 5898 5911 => 0.08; 8.99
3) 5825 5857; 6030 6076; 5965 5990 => 0.08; 11.2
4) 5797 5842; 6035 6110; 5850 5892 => 0.28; 11.1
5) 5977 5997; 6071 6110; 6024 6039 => -0.07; 11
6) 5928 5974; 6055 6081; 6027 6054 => -0.03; 11.2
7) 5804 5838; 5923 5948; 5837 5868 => 0.09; 10.8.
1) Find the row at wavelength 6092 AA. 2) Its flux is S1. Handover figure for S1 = 11.4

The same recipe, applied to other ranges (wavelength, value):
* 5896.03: 4.54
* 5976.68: 10.2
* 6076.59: 11.8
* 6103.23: 10.3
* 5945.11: 10.1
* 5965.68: 10.3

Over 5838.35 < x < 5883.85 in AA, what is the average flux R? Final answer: 9.69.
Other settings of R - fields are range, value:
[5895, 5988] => 9.68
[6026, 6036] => 11.7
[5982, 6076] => 11.1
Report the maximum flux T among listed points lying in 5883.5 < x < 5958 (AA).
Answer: 10.7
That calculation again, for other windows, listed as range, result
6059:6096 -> 12.1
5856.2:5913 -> 9.91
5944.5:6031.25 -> 11.7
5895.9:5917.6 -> 9.65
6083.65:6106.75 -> 11.5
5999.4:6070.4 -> 12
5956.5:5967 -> 10.8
